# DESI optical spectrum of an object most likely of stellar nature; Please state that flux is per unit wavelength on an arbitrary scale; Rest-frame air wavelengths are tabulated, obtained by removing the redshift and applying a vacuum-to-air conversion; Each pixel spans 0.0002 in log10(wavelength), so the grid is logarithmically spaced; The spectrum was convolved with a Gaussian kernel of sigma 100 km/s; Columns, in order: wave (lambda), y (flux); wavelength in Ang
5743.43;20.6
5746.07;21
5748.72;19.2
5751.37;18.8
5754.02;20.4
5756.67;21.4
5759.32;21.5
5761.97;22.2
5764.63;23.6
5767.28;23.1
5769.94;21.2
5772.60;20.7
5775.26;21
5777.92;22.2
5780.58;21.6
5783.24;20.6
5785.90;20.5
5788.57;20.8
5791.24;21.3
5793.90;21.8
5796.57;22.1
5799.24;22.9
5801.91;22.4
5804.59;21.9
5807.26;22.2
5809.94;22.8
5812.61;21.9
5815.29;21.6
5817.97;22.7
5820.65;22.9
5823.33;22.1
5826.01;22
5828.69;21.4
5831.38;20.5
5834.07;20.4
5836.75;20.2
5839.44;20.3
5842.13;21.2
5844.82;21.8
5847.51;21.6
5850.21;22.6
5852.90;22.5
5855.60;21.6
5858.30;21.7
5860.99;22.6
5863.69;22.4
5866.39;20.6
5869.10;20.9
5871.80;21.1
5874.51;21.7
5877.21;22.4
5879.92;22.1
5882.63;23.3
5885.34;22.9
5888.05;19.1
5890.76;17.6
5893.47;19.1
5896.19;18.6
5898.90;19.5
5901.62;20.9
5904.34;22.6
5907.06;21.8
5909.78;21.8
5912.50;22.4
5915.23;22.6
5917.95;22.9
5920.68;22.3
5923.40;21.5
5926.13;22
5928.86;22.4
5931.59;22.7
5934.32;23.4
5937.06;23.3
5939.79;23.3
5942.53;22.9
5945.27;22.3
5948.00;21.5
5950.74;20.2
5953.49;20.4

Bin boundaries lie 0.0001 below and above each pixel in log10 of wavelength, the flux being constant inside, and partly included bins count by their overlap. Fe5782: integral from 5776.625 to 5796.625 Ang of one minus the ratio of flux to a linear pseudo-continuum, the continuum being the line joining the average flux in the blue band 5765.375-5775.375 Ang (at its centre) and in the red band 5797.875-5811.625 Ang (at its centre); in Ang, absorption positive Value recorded 0.7 Ang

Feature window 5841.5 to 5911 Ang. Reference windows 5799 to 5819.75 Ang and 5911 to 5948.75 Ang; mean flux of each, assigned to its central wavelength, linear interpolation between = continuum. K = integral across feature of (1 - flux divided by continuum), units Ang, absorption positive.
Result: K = 3.5 Ang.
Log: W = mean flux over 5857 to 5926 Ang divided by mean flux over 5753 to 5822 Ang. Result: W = 1.0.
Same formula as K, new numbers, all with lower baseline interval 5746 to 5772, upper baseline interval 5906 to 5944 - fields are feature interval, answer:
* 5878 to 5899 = 1.8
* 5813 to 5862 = 0.4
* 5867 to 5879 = 0.3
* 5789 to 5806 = -0.4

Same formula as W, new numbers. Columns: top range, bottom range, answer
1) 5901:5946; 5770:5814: 1.04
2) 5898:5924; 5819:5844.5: 1.03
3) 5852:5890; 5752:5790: 1.01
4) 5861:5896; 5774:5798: 0.99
